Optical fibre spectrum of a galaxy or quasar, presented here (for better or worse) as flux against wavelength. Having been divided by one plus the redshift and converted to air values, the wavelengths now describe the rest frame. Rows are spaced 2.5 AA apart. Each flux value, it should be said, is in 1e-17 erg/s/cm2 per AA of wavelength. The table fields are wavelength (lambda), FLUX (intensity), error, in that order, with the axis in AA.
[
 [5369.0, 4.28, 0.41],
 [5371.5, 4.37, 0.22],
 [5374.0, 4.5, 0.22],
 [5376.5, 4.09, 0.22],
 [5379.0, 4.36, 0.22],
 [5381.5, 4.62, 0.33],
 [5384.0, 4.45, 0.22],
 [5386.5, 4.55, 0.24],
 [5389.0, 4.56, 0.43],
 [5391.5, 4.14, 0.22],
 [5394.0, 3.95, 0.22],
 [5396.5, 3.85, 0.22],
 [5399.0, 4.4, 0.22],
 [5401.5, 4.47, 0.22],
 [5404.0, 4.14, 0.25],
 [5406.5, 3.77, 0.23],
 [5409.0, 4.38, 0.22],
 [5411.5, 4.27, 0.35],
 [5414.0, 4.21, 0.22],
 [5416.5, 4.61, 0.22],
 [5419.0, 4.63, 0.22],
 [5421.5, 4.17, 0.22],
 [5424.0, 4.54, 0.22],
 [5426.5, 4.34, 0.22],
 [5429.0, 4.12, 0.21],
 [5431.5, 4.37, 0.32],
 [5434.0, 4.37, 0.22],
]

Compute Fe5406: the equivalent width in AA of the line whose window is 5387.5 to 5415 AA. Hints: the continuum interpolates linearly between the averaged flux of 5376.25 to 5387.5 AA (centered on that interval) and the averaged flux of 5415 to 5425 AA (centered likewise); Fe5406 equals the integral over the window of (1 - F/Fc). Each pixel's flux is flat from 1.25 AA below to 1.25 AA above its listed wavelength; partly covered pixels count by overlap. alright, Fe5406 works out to 1.6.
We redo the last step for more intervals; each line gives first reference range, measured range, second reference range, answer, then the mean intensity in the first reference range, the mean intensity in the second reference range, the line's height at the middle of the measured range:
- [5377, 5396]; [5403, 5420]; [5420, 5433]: 0.2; 4.34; 4.32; 4.33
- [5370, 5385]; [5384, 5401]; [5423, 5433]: 0.4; 4.4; 4.34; 4.38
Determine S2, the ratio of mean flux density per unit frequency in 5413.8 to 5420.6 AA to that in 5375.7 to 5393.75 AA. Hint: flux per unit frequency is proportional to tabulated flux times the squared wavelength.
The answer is 1.04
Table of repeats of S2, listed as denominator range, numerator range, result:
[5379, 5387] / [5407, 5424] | 0.98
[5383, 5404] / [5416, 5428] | 1.05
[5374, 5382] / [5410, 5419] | 1.02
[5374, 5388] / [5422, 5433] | 1.00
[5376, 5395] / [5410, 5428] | 1.02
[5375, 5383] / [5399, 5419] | 1.00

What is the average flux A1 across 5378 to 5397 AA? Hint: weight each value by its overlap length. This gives 4.33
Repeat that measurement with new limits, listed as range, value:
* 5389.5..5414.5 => 4.17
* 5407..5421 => 4.37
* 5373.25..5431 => 4.31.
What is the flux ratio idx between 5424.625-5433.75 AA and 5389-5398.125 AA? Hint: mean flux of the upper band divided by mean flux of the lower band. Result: 1.06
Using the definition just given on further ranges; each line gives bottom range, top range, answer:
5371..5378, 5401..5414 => 0.97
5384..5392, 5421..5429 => 0.97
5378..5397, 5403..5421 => 0.99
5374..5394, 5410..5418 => 1.00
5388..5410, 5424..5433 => 1.03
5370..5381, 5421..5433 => 0.99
